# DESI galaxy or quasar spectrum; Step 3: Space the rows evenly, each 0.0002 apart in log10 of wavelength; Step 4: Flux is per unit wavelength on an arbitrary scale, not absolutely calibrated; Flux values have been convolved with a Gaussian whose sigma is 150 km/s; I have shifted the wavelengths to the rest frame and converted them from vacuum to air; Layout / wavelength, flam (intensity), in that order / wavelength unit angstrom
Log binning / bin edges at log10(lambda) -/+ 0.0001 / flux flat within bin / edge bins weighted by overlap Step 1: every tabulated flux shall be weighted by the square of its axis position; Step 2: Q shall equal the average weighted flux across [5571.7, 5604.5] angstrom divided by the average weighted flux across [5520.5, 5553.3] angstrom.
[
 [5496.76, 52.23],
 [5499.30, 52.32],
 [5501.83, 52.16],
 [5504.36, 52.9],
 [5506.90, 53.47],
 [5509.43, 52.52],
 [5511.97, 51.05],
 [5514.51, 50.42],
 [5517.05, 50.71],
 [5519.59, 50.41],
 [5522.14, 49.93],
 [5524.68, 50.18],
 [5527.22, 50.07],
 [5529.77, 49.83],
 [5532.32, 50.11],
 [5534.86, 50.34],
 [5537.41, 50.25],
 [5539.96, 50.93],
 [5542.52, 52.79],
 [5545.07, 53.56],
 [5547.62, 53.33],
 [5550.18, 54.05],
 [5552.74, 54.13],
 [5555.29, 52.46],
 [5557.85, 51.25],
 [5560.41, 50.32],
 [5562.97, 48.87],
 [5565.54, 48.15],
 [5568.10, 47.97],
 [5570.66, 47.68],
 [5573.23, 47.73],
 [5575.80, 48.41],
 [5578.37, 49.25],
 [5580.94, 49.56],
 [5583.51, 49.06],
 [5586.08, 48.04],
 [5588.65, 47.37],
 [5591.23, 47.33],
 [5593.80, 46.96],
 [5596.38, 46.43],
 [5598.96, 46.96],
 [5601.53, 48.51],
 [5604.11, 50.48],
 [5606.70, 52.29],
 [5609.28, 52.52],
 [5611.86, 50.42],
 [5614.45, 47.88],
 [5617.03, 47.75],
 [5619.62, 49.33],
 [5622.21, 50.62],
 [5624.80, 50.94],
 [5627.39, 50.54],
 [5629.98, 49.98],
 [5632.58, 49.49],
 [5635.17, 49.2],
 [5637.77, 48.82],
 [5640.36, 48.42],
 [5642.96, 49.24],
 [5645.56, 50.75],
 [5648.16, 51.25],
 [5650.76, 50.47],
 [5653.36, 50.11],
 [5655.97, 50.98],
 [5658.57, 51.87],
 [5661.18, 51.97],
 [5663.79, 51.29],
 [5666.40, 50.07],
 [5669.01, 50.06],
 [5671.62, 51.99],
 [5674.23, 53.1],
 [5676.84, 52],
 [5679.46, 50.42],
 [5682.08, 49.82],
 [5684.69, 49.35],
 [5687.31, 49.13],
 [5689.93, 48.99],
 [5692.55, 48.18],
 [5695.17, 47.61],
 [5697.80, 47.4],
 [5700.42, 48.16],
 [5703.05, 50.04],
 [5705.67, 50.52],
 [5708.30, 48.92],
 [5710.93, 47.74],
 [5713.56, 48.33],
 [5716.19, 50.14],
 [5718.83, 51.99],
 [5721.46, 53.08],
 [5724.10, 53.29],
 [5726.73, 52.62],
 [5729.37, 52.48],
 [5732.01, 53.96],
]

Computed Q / 0.95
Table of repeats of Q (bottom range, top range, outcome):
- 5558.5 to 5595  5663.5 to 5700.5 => 1.07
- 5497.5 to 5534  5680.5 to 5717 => 1.02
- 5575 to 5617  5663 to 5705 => 1.05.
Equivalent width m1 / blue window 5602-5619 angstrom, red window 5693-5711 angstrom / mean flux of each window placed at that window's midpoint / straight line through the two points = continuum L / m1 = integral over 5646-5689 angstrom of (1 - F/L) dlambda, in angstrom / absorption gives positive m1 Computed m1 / -1.4 angstrom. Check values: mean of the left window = 50.1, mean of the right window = 48.7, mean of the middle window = 50.8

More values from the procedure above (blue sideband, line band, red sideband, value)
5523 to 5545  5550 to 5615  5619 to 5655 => 1.3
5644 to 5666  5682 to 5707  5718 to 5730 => 1.5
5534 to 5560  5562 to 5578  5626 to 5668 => 1.1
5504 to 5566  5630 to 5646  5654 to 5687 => 0.6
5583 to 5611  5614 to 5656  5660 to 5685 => 0.1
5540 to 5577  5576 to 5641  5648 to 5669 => 2.2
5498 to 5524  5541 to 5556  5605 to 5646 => -0.7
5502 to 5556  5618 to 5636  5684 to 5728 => 0.2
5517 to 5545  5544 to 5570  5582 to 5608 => -0.8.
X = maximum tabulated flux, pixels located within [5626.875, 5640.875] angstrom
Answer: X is 50.54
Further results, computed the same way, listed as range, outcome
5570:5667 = 52.52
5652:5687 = 53.1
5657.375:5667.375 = 51.97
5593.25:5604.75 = 50.48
